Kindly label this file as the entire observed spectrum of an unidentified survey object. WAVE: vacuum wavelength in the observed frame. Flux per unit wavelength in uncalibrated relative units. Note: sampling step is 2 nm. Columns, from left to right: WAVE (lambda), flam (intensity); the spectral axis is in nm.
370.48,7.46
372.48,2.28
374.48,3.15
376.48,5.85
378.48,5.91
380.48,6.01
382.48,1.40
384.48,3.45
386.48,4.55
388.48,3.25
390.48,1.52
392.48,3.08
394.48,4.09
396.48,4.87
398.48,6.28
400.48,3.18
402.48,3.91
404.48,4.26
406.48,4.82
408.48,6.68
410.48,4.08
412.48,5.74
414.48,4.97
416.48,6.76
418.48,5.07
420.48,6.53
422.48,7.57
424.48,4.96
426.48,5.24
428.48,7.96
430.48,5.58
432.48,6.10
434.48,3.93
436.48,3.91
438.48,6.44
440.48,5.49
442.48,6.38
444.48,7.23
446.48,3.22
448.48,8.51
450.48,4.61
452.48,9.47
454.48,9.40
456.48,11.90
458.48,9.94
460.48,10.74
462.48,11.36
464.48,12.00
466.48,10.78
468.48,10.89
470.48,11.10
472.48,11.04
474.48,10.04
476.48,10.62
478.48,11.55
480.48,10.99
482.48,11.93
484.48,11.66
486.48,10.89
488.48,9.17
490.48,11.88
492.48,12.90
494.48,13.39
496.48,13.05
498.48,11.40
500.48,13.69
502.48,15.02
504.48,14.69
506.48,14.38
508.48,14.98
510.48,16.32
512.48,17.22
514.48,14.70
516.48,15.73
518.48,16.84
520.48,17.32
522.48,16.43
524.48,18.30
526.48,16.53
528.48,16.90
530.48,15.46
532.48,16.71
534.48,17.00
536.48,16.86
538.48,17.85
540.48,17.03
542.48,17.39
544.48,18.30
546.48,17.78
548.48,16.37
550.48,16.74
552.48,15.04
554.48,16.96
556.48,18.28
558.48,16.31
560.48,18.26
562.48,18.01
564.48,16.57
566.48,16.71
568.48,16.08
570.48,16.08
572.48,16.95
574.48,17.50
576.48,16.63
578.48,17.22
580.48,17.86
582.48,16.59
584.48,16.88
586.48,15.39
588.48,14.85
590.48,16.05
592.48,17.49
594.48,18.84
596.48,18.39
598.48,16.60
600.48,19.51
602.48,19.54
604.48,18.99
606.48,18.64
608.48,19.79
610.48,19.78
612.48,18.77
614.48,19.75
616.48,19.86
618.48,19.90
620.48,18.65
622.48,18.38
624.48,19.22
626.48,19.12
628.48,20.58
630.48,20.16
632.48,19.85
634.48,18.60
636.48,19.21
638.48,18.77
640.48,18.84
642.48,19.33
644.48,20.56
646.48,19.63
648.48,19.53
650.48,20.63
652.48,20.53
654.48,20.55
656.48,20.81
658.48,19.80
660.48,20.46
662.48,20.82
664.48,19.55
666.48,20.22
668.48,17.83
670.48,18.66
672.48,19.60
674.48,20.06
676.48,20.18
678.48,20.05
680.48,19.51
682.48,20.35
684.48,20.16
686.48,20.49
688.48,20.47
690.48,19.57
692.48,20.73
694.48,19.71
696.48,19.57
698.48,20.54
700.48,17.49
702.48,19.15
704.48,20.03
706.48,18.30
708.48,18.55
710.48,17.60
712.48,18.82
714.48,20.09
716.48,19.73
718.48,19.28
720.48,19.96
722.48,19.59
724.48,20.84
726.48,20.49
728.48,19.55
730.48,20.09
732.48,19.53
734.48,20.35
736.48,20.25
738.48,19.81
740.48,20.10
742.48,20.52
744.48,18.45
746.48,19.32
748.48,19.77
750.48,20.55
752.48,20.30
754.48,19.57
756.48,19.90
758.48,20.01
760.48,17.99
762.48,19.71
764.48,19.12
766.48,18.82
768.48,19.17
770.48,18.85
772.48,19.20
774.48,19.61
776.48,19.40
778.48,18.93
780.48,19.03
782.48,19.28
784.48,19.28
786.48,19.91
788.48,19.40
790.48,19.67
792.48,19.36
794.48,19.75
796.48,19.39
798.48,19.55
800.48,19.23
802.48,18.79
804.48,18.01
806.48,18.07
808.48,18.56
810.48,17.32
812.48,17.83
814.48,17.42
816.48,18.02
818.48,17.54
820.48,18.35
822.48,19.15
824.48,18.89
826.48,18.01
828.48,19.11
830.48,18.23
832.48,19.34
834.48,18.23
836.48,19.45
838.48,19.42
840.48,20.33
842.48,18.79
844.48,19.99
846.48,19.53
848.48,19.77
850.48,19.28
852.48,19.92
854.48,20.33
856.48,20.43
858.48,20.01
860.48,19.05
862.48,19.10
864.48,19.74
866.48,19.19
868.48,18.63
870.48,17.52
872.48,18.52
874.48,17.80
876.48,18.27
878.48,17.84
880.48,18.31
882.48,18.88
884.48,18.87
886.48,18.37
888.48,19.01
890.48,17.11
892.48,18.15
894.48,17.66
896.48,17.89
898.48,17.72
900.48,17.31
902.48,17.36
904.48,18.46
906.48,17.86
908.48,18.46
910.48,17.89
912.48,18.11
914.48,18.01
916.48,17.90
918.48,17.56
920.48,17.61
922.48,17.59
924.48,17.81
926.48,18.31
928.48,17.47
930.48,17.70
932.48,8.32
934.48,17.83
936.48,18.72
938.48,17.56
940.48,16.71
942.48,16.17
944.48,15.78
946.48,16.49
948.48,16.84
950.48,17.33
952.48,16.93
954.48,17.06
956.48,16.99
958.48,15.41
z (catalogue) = 0.135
